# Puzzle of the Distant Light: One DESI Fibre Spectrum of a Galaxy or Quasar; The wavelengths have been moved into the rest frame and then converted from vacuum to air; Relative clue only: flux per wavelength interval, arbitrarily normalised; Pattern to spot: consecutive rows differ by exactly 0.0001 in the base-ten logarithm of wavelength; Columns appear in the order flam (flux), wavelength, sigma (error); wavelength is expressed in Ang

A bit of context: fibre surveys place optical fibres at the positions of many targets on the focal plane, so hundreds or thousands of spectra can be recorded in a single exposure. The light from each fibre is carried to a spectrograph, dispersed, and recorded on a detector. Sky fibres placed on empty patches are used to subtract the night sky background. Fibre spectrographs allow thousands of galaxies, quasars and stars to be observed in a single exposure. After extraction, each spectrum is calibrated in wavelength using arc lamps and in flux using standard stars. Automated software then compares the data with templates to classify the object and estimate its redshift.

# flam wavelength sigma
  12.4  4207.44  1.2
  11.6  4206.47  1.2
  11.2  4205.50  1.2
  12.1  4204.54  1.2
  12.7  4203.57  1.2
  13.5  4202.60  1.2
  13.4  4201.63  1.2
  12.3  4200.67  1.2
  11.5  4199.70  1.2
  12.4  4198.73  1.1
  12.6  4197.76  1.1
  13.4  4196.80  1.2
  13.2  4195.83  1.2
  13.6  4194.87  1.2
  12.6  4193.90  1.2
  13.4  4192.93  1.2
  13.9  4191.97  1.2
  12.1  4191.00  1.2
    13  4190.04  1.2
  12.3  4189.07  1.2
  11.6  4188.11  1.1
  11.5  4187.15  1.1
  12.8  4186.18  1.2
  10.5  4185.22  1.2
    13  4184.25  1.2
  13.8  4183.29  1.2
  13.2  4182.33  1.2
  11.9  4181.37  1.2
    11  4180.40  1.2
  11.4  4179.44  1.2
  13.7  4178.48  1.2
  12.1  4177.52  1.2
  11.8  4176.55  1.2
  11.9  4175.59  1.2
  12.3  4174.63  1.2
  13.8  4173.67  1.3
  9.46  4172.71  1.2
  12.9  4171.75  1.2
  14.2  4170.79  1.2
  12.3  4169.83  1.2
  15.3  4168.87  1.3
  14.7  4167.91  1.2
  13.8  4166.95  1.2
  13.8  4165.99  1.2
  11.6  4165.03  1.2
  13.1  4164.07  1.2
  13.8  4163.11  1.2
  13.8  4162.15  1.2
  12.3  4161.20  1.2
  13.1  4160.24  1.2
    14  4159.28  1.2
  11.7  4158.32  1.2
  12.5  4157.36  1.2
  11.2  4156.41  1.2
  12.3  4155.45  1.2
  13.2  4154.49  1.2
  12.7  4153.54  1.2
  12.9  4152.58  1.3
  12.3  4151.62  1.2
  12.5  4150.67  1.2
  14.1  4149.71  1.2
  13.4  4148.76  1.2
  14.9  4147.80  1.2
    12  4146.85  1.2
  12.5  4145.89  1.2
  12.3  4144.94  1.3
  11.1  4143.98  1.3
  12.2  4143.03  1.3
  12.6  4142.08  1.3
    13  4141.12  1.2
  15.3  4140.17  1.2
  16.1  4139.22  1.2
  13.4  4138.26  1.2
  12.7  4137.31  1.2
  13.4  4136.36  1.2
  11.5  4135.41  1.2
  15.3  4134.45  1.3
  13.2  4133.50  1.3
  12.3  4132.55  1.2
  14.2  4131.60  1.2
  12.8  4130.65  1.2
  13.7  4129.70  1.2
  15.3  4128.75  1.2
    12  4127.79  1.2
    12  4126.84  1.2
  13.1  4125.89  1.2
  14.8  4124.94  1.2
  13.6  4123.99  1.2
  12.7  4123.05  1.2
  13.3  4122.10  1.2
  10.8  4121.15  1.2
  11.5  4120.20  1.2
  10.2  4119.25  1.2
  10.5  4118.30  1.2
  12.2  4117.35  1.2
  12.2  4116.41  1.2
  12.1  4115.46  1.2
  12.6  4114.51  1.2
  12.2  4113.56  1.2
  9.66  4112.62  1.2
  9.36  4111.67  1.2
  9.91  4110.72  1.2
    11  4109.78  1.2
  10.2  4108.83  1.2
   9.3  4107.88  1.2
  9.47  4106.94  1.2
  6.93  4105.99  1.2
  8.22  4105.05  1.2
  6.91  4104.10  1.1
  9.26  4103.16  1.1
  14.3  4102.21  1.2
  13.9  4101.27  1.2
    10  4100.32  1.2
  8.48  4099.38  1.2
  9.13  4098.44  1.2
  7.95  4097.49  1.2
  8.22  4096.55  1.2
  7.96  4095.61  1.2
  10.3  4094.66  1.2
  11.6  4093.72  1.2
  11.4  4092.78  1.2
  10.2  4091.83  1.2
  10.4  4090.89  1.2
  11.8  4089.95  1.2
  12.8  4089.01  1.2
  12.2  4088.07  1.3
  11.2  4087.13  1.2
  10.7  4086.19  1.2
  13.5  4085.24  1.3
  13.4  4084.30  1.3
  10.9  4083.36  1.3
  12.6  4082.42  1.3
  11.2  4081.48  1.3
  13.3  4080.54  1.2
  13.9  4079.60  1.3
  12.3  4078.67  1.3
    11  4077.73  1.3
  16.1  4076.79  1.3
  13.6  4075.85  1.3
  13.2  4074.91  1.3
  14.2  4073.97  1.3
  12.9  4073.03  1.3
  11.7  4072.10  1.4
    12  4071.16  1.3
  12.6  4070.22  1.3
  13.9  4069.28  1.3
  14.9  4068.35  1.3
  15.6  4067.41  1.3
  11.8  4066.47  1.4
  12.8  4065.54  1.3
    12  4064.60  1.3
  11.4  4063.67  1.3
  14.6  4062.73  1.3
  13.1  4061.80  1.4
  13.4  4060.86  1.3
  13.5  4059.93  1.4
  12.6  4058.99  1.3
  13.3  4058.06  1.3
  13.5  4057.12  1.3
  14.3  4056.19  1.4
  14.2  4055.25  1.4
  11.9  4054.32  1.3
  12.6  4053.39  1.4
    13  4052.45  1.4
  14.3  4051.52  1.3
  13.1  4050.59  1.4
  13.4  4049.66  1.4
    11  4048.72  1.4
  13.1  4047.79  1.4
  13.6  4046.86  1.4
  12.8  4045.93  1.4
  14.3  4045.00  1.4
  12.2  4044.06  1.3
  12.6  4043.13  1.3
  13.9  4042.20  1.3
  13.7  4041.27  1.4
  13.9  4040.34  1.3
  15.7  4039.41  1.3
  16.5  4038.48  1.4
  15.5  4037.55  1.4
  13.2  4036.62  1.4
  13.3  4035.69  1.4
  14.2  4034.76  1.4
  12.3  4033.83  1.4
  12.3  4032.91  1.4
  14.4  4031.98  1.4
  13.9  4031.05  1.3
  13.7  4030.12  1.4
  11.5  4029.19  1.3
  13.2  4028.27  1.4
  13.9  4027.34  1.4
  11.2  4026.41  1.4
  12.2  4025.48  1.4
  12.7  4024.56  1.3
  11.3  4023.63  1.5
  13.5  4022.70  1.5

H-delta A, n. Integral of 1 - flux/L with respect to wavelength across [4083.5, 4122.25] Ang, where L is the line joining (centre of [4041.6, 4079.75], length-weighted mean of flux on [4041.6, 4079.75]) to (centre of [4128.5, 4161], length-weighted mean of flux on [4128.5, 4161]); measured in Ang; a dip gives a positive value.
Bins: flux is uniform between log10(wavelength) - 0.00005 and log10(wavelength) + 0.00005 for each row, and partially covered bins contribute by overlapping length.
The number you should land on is 7.3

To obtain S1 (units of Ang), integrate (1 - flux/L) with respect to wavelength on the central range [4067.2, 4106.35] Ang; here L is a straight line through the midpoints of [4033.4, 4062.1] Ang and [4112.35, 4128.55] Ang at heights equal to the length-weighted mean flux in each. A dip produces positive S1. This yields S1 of 3.8 Ang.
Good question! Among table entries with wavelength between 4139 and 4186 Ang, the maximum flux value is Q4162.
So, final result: 16.1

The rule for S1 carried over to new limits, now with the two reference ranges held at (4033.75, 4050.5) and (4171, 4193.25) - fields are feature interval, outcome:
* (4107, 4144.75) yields 1.4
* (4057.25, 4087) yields 0.9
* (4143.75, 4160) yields -0.1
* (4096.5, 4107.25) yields 3.0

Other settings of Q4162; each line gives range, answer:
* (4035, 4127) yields 16.5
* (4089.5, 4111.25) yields 14.3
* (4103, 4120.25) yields 12.6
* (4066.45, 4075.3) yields 15.6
